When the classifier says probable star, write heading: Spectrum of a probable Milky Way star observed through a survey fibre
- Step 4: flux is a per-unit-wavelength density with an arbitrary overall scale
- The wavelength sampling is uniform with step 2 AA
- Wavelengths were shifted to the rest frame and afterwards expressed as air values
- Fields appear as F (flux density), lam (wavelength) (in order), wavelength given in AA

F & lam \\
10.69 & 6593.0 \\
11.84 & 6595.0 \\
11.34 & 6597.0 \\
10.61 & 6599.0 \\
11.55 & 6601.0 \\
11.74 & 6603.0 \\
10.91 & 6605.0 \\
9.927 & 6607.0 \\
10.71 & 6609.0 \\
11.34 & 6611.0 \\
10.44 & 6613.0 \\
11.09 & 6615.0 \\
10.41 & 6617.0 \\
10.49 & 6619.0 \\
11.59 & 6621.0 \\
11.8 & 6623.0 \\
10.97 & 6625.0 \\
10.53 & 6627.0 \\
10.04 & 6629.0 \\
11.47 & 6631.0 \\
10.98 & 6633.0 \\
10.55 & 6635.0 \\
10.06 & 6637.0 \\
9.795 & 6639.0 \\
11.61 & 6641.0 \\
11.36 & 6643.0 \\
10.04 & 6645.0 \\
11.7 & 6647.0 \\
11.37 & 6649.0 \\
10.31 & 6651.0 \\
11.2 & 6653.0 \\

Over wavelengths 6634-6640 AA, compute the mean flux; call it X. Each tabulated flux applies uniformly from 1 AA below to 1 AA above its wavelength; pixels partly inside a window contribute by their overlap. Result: 10.1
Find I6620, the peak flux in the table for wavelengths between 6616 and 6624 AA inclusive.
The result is 11.8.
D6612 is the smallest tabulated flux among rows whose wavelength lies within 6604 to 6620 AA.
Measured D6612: 9.927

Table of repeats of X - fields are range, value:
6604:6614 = 10.7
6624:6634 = 10.8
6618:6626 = 11.2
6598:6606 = 11.2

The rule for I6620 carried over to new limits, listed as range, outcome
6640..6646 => 11.61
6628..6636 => 11.47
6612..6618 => 11.09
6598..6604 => 11.74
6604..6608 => 10.91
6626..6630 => 10.53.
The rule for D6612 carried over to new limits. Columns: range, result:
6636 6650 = 9.795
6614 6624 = 10.41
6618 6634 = 10.04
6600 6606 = 10.91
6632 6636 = 10.55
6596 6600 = 10.61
